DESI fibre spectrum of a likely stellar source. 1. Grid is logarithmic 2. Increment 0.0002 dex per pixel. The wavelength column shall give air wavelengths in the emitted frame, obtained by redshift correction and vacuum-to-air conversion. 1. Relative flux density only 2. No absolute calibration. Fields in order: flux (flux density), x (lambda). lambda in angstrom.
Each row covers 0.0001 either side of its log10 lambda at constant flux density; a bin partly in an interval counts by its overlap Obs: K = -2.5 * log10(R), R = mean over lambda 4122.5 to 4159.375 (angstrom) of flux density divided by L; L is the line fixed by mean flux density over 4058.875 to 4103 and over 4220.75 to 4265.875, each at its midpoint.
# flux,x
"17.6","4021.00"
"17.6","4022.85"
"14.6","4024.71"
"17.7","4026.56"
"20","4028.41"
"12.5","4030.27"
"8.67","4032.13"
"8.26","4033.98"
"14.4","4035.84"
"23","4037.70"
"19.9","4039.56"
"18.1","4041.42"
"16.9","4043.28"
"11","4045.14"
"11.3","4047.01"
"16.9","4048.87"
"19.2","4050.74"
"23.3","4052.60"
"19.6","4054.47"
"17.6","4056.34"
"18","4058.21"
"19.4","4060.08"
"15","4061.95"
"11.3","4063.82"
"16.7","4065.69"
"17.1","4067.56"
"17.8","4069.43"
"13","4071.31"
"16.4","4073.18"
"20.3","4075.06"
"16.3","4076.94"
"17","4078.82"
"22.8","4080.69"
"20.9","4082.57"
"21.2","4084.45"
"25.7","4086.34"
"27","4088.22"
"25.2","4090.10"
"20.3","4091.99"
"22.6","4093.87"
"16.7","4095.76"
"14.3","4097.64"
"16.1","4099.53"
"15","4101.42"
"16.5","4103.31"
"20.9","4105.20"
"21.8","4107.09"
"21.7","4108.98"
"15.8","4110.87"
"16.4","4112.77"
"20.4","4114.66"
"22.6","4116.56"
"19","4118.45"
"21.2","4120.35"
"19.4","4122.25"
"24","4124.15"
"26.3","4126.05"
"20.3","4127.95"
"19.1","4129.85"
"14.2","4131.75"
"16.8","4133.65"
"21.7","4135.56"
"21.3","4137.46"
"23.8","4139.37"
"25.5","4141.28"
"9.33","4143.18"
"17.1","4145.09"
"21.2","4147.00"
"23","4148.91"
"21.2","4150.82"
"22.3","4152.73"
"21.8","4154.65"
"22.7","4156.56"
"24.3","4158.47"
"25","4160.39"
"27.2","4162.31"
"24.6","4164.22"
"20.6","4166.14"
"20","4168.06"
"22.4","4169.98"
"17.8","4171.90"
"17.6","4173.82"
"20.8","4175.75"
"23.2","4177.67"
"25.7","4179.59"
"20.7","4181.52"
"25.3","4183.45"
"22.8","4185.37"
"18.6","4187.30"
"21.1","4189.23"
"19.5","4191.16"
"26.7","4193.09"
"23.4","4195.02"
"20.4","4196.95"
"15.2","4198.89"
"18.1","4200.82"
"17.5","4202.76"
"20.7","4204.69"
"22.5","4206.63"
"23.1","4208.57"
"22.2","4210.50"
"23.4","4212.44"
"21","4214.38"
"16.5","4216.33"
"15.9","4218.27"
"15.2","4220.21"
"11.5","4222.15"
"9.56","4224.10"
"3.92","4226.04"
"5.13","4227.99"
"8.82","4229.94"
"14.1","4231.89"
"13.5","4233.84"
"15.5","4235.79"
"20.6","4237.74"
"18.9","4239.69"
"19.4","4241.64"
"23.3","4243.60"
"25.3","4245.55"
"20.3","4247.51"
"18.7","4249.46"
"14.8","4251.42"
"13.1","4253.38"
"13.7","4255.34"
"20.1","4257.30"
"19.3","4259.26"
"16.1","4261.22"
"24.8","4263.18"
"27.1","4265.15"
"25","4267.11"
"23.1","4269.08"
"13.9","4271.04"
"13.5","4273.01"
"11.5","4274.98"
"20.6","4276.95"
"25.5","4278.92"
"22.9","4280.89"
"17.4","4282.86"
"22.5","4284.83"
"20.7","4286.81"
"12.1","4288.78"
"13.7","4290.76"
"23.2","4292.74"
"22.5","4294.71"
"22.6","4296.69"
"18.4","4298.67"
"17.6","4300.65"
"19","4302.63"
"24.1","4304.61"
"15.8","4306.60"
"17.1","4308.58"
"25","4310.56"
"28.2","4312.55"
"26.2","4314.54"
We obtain -0.17 mag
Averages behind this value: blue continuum 18.6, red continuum 16.4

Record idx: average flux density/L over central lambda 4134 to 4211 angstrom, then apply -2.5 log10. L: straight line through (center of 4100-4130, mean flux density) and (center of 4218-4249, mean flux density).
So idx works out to -0.21 mag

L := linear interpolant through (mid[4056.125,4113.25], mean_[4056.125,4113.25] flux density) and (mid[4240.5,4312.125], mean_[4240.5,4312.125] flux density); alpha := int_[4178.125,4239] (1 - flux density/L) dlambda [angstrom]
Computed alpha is 3.8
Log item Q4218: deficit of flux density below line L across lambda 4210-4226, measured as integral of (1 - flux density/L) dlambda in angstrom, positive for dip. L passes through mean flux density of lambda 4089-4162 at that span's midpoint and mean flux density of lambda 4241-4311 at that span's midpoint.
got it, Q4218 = 3.08 angstrom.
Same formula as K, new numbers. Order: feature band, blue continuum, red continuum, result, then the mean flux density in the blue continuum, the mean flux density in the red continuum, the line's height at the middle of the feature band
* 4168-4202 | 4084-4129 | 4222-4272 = -0.141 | 20.4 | 17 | 18.5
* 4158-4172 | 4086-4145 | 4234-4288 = -0.164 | 19.9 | 19.4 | 19.8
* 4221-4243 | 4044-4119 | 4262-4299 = 0.450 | 18.5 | 20.1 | 19.7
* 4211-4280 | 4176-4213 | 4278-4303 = 0.192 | 21.6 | 19.9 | 20.7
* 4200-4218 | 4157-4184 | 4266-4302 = 0.052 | 22.5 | 19.3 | 21.4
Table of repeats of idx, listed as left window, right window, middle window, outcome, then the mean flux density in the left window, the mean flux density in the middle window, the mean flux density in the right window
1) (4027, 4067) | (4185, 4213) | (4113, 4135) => -0.09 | 16.3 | 20.2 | 20.9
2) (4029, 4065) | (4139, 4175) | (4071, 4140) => -0.06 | 16.1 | 19.9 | 21.4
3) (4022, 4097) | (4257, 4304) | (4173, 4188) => -0.16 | 17.8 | 21.9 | 19.7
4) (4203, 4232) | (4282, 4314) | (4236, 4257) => -0.09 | 15.7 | 18.7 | 20.1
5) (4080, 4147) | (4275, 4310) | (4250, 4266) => 0.06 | 20.1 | 18.6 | 19.6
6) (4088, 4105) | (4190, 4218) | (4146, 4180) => -0.11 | 19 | 22.2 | 20.6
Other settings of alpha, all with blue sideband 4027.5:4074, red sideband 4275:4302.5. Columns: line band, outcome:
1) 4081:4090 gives -3.80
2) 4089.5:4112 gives -2.47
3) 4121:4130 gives -2.47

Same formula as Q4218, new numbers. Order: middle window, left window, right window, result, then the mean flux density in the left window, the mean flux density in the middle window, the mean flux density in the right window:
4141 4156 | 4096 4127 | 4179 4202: 0.23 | 19.4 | 20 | 21.3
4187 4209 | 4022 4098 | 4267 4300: -2.28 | 17.7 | 20.6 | 19.2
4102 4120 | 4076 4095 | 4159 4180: 2.08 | 21.8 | 19.4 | 22.2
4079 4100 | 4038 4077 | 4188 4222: -4.15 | 17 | 21.1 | 19.9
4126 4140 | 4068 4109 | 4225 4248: -1.29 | 19.4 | 20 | 15.6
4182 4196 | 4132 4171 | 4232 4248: -1.29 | 21.5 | 22.4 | 19.3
